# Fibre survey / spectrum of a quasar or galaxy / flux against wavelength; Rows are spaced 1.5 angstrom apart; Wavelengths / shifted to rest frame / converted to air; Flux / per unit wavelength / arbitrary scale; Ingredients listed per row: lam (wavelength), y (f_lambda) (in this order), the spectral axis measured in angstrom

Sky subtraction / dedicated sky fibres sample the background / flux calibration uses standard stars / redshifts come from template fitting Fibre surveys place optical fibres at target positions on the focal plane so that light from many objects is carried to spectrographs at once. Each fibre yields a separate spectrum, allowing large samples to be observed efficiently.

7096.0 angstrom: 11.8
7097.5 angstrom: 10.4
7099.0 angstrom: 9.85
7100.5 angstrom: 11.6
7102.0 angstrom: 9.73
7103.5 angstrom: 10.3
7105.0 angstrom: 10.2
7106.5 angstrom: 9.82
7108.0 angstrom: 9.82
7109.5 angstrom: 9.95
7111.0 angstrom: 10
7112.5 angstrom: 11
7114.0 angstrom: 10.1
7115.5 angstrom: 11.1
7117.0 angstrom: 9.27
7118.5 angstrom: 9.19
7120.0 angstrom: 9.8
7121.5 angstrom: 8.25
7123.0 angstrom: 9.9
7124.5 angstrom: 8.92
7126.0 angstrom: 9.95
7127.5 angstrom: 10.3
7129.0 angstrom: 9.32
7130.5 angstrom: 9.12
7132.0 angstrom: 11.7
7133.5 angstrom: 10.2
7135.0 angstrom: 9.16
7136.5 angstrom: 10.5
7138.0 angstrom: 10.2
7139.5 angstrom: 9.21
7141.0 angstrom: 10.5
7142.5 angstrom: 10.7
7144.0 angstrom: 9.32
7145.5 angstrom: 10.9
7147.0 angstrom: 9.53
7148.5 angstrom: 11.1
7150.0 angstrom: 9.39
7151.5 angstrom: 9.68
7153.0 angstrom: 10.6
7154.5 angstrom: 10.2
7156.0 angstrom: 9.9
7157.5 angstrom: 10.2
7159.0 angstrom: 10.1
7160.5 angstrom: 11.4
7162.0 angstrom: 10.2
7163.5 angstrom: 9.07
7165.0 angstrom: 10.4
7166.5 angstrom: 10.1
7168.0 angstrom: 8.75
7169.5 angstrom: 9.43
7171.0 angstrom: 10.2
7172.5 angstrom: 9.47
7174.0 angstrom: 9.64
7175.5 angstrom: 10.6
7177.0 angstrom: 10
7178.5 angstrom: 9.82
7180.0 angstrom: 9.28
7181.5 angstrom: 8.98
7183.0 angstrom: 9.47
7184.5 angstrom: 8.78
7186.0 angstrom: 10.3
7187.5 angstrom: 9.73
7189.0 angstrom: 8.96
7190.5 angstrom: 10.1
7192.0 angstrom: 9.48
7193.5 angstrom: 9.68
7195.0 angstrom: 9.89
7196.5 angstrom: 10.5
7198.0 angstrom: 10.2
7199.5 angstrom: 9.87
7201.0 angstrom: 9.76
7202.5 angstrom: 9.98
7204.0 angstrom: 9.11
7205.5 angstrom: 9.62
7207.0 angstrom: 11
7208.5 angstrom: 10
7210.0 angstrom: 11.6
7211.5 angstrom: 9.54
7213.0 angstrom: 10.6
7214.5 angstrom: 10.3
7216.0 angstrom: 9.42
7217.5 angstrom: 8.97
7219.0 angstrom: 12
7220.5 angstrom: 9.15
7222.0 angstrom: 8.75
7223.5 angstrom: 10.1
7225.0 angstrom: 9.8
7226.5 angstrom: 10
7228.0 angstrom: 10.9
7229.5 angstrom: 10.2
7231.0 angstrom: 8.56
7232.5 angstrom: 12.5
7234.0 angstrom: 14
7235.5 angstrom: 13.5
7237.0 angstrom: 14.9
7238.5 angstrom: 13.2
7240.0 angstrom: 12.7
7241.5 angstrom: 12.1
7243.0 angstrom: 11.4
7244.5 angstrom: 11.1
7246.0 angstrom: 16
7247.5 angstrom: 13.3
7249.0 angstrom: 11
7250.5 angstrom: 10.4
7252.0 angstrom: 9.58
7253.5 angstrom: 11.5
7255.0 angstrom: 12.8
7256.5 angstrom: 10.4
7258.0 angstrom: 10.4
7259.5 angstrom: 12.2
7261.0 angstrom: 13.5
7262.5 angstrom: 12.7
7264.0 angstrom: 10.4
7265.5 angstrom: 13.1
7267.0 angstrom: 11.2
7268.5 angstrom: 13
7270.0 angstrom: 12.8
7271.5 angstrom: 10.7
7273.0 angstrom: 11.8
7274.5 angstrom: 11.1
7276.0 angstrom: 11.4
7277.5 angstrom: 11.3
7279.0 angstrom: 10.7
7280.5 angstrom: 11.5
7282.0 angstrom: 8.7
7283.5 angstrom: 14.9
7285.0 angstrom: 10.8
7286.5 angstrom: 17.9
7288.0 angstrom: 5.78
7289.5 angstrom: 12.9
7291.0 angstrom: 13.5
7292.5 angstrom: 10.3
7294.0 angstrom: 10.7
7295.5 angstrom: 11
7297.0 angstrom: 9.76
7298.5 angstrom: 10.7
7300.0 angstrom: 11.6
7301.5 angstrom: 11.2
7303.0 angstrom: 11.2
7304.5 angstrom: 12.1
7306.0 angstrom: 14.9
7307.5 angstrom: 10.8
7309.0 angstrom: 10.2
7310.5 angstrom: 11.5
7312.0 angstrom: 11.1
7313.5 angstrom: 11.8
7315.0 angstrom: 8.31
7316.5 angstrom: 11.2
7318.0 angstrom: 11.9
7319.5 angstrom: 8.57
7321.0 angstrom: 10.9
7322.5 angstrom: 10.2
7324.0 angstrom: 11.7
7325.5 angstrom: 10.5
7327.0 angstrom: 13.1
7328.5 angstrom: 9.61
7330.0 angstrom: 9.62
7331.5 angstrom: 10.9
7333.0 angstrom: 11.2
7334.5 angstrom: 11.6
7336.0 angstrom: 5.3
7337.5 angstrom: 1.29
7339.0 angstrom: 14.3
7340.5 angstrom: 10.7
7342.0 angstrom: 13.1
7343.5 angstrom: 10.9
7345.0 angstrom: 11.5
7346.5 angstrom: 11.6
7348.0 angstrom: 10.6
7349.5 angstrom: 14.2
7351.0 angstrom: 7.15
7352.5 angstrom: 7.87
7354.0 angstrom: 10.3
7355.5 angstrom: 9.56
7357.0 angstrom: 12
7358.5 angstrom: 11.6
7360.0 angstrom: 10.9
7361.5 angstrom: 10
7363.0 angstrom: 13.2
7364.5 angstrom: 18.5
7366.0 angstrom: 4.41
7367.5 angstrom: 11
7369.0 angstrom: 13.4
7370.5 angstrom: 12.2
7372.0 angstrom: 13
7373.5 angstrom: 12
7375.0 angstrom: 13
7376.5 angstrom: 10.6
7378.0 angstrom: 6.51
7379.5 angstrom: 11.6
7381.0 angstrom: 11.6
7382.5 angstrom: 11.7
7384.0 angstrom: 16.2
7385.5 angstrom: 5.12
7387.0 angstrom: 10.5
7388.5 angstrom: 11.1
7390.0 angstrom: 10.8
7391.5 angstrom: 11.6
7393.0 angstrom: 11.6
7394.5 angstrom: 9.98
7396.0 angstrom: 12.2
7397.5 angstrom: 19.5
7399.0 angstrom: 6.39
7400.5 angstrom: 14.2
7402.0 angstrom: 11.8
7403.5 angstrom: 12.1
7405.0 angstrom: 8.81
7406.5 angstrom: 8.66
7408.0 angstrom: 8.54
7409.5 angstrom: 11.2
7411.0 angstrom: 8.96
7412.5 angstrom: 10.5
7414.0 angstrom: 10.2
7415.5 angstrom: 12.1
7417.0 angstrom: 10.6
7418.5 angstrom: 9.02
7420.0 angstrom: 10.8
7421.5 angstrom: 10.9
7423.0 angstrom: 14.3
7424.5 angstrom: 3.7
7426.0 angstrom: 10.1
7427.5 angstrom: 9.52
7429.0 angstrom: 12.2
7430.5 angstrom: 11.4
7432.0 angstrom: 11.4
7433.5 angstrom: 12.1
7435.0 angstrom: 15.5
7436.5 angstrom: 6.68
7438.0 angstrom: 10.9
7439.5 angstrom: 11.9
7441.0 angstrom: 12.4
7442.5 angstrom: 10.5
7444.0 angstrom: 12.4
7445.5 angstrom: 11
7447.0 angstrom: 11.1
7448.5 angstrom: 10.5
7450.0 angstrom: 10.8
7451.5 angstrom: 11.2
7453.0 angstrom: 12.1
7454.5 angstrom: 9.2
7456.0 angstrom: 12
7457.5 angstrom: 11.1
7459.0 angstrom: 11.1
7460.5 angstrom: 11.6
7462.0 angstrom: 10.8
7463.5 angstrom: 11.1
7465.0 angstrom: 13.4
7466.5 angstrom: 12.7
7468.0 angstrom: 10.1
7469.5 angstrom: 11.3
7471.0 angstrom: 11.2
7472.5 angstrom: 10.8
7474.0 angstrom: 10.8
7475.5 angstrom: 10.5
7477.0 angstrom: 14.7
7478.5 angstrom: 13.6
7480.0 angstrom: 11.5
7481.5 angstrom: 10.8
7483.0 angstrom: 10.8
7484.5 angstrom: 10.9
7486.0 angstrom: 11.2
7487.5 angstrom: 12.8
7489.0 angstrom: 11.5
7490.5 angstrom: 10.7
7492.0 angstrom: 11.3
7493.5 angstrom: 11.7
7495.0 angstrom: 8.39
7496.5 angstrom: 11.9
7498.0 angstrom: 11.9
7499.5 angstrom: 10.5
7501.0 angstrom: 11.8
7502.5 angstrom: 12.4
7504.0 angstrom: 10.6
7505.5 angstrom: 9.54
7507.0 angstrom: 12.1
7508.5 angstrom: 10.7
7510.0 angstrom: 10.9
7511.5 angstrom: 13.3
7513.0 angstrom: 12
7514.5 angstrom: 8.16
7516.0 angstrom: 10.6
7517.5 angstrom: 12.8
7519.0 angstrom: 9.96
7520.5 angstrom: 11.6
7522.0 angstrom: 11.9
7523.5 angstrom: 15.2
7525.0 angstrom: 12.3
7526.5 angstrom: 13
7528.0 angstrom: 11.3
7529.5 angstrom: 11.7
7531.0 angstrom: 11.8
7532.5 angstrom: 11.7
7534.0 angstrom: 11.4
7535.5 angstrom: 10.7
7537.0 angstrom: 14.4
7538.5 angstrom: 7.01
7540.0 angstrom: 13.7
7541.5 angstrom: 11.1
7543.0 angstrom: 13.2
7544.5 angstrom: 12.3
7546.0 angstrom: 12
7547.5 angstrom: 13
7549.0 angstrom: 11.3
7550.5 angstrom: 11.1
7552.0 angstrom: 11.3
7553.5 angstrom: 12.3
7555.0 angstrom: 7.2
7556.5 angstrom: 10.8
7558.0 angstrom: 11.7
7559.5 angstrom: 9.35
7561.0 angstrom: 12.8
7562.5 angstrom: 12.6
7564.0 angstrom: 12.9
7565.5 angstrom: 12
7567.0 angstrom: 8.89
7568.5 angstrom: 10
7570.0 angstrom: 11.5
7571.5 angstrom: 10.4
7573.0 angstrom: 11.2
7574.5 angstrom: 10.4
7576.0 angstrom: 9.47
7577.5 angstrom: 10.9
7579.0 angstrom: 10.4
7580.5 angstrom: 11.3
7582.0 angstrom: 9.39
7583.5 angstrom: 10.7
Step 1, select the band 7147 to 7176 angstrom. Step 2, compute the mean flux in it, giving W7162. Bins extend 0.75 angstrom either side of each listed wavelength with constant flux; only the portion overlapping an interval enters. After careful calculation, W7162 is 10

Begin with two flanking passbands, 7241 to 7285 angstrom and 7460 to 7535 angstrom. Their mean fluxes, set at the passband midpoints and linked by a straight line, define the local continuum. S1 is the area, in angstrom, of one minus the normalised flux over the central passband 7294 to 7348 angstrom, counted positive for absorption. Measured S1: 4.4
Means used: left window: 11.7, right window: 11.5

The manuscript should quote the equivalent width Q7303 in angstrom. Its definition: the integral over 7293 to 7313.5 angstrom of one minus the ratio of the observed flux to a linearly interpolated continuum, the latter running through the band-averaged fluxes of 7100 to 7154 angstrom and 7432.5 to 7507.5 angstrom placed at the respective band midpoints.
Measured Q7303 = -1.2 angstrom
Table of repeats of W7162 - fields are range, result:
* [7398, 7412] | 10.2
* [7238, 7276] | 11.9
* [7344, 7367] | 10.9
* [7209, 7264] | 11.3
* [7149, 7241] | 10.2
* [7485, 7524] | 11.3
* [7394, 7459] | 10.9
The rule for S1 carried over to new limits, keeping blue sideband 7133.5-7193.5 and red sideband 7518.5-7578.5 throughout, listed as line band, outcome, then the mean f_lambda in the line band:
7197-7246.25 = -3.69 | 10.9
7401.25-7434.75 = 1.32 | 10.5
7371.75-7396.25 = -0.66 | 11.1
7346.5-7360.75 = 0.17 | 10.5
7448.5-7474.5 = -0.35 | 11.2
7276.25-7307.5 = -3.46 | 11.6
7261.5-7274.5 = -2.07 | 11.9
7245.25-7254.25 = -1.53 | 12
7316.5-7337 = 0.44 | 10.3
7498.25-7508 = 0.06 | 11.2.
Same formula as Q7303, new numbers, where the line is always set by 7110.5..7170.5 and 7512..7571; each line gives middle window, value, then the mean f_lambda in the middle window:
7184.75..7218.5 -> 0.9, 9.93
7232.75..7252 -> -4.3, 12.7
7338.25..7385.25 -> -2.5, 11.4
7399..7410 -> 0.5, 10.5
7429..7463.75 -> -0.4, 11.3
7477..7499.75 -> -0.3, 11.4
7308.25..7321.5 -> 0.0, 10.6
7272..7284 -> -1.0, 11.3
